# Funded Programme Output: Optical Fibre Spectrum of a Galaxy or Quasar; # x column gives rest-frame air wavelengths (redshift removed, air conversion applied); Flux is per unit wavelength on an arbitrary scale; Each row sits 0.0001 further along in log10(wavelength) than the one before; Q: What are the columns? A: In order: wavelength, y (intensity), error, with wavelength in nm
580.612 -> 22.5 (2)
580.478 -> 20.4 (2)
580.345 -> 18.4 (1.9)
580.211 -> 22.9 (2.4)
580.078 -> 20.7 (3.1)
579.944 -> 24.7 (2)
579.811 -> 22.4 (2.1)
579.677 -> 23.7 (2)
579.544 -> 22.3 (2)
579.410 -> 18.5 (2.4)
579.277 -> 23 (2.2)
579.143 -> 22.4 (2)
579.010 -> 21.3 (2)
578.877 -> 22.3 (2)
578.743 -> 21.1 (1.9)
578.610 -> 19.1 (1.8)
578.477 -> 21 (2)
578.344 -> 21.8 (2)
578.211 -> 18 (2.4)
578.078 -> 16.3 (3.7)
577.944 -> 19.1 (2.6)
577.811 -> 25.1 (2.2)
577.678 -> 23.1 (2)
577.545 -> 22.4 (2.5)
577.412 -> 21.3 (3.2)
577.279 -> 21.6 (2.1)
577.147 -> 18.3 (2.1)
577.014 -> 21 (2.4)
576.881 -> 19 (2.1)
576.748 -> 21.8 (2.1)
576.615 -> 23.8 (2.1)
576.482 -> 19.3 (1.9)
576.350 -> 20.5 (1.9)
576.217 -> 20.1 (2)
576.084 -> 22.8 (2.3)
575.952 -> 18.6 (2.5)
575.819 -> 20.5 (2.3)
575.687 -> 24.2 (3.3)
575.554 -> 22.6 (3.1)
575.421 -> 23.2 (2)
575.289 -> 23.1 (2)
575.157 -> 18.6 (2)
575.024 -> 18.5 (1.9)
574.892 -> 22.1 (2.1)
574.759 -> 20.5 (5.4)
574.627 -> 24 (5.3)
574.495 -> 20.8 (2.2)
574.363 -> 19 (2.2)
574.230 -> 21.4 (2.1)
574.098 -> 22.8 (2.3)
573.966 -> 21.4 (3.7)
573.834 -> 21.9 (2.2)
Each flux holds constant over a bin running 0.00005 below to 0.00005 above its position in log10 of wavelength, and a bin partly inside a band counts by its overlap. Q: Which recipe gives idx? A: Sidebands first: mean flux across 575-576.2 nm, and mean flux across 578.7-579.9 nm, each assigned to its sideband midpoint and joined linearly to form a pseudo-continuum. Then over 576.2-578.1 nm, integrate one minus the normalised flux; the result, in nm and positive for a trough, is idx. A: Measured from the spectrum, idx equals 0.06 nm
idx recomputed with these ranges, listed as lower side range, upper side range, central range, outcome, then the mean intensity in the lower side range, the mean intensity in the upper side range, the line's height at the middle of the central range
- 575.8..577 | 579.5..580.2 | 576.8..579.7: 0.118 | 20.7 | 22.8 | 21.8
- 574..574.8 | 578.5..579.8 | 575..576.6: 0.024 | 21.5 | 21.5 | 21.5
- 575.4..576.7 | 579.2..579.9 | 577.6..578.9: 0.071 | 21.5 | 22.1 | 21.9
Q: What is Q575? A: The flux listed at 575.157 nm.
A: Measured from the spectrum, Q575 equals 18.6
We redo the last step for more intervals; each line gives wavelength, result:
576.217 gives 20.1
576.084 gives 22.8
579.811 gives 22.4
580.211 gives 22.9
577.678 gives 23.1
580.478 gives 20.4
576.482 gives 19.3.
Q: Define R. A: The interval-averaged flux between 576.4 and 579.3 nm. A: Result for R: 21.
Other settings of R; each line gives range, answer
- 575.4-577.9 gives 21.5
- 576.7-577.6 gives 20.7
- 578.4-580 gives 21.8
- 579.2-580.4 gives 21.9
